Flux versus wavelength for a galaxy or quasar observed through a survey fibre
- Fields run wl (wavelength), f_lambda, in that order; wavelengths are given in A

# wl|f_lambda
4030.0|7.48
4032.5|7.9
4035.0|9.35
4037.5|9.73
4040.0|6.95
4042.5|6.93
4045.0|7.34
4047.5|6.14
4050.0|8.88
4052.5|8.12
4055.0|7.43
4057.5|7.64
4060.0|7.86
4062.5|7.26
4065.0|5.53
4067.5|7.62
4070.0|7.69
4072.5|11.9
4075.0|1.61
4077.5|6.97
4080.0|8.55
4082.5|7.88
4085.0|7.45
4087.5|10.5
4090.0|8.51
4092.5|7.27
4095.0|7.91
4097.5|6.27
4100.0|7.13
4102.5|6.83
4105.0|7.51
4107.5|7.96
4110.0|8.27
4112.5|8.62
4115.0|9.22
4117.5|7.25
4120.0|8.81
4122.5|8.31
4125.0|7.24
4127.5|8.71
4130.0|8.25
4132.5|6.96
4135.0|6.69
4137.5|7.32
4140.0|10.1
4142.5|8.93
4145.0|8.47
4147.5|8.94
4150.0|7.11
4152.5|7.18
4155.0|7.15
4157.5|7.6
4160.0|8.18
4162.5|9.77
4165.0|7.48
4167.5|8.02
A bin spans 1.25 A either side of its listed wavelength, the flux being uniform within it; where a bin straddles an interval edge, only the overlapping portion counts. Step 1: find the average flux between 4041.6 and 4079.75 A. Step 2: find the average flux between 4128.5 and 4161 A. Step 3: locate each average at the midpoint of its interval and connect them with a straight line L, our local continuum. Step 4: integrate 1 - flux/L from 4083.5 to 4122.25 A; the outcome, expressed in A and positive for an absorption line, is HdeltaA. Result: -1.9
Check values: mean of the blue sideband 7.3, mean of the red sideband 7.92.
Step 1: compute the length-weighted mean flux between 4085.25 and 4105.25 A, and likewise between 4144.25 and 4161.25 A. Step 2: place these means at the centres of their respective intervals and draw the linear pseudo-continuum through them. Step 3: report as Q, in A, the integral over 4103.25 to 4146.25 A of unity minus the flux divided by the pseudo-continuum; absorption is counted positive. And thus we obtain -2.1 A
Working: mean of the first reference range 7.74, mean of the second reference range 7.78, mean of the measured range 8.14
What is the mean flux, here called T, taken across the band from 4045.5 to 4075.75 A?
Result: 7.4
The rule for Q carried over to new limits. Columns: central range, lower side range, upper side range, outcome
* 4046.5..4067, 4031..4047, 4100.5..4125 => 1.5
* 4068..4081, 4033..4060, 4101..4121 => 1.0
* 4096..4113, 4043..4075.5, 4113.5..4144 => 0.9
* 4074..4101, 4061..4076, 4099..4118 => 0.4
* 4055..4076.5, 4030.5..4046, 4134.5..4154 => 2.4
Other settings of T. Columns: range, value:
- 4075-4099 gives 7.59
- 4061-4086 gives 7.25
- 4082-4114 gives 7.86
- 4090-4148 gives 7.95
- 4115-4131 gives 8.18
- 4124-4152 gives 8.05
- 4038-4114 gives 7.58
